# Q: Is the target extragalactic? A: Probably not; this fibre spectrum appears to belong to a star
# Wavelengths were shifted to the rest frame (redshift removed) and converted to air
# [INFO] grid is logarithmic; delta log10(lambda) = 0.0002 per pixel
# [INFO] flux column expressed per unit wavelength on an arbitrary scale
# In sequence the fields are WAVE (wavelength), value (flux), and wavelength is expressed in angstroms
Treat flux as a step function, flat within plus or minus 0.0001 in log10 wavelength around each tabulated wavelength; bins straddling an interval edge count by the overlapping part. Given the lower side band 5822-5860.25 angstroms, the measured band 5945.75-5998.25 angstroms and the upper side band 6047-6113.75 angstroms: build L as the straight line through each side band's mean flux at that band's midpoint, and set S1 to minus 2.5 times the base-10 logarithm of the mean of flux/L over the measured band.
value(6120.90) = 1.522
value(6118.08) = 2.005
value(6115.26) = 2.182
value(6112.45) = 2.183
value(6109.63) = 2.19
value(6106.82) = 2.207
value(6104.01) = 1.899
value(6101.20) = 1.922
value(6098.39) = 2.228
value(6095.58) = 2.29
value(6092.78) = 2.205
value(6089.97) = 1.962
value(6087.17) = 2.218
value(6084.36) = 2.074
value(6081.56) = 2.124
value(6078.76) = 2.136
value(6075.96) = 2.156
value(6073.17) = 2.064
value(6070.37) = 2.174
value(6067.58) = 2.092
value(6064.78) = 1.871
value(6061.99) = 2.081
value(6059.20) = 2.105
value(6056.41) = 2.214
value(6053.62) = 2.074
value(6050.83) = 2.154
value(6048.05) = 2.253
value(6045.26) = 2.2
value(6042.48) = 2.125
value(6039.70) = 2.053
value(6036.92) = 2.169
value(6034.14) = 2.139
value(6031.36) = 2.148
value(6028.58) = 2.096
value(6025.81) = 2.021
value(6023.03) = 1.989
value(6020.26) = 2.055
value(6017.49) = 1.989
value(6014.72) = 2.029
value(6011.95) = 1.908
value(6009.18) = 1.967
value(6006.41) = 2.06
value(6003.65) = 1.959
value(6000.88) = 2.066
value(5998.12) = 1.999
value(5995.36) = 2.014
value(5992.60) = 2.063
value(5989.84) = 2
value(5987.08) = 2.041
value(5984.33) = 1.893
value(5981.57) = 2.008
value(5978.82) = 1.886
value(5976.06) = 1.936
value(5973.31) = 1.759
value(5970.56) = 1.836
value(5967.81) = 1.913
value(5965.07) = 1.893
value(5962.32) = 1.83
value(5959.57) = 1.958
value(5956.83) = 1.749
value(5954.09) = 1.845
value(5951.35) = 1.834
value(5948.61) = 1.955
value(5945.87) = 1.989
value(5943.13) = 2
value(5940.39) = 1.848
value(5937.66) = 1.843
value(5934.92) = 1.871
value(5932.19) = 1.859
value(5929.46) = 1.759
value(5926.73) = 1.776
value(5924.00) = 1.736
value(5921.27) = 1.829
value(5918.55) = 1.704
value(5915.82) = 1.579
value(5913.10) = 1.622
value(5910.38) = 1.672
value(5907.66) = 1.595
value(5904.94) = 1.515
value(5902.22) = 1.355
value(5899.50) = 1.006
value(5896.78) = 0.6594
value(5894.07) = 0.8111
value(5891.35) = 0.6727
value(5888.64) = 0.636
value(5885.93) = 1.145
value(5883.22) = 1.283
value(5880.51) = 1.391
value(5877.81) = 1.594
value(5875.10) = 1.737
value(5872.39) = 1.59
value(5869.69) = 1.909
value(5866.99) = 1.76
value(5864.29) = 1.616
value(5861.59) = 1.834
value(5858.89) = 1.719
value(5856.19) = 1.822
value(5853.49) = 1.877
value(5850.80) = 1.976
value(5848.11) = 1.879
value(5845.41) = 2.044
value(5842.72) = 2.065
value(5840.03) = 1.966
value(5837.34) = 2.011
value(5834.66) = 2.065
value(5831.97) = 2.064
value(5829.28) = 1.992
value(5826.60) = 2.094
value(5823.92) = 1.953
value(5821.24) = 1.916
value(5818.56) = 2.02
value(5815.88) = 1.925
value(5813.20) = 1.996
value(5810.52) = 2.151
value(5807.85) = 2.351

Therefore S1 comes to 0.07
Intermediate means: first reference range 1.97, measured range 1.92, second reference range 2.12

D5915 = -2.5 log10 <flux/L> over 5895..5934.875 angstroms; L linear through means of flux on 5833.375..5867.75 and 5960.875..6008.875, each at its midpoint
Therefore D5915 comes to 0.23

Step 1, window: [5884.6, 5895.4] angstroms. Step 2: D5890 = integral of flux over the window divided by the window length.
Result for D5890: 0.815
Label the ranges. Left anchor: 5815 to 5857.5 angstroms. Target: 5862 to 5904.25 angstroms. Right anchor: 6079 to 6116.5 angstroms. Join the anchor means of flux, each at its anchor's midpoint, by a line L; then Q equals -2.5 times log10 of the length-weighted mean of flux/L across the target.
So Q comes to 0.48 mag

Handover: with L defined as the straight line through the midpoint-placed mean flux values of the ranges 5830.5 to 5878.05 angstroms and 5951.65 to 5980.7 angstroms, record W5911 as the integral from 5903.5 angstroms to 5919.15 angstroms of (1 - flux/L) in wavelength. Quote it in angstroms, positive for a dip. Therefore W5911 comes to 2.15 angstroms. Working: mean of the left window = 1.87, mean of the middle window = 1.61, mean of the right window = 1.86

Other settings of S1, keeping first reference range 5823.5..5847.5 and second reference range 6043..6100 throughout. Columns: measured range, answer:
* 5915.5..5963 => 0.13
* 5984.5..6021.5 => 0.05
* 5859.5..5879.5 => 0.19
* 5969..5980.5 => 0.13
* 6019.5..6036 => 0.02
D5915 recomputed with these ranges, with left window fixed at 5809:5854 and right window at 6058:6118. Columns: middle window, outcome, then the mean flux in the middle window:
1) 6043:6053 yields -0.047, 2.19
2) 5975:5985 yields 0.073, 1.93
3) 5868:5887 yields 0.302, 1.53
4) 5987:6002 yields 0.022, 2.03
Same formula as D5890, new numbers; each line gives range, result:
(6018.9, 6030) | 2.04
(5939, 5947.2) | 1.94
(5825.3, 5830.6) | 2.04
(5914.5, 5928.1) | 1.72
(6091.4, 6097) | 2.25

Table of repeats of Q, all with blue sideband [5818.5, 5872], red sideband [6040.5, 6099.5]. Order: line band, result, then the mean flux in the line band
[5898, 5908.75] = 0.41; 1.35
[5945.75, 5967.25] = 0.08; 1.88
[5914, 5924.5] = 0.17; 1.71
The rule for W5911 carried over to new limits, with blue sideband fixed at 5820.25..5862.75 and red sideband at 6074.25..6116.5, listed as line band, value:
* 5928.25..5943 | 1.24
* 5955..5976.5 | 1.96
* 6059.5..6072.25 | 0.31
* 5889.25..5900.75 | 7.02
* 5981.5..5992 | 0.35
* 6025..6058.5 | -0.71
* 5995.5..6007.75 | 0.27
